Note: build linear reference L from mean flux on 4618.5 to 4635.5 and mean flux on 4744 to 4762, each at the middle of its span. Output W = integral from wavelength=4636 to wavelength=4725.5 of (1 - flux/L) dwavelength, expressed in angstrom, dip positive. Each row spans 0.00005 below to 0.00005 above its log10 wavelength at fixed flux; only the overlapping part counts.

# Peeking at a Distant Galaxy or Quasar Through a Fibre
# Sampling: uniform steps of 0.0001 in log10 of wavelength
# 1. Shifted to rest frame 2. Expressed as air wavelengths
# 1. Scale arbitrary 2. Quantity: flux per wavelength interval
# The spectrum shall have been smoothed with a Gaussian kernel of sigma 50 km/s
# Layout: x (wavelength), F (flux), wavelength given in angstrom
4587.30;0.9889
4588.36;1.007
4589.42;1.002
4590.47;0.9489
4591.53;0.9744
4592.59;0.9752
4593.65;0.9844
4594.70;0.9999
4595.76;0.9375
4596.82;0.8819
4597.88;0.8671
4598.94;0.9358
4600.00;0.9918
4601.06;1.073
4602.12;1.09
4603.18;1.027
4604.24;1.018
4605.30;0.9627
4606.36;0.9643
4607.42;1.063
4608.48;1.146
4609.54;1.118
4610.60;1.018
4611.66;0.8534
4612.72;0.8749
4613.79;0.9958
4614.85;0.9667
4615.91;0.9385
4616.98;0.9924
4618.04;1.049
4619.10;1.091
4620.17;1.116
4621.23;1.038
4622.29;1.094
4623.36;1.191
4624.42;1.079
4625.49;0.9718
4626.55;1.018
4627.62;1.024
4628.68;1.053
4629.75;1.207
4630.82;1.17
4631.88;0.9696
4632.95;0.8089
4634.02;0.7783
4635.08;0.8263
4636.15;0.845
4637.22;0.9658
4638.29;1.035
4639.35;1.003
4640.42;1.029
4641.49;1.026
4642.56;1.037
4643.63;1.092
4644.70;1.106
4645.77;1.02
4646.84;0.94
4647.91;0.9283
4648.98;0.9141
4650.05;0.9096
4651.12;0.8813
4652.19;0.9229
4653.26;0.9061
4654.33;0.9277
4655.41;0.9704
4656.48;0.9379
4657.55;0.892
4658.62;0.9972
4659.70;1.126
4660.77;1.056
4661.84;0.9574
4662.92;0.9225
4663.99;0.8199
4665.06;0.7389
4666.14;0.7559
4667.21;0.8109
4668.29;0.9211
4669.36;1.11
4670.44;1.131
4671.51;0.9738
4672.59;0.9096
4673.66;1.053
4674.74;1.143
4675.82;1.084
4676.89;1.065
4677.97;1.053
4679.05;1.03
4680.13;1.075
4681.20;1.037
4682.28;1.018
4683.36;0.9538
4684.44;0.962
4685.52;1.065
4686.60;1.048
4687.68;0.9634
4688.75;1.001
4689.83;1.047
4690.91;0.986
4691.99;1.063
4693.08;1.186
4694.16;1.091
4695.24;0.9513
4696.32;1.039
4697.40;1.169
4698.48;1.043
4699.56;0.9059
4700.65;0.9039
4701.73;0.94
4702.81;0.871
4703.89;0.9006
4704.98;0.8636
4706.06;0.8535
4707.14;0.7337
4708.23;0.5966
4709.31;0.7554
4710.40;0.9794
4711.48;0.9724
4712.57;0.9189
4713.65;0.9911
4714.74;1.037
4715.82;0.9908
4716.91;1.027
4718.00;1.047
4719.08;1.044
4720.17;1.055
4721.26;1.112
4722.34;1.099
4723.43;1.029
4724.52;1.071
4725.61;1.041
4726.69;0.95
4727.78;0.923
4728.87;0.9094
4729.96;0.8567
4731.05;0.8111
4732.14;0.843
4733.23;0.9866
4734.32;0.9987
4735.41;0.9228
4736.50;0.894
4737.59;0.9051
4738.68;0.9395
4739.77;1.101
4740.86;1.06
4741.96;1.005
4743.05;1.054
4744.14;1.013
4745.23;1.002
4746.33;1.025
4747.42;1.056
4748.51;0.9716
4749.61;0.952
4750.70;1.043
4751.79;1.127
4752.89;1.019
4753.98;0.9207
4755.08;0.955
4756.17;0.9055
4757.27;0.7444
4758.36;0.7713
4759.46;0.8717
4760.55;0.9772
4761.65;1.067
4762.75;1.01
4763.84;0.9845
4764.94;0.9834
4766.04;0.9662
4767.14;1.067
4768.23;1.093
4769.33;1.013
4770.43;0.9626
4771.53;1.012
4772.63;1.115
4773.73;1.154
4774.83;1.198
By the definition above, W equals 1.8 angstrom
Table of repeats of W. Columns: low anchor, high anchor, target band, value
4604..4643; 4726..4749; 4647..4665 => 1.1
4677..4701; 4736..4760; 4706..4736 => 1.4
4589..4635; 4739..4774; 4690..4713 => 1.4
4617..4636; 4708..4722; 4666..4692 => -0.5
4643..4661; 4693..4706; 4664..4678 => 0.0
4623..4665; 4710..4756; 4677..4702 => -1.0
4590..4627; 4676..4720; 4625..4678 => 1.1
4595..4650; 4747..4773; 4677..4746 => 0.6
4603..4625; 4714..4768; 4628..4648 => 0.5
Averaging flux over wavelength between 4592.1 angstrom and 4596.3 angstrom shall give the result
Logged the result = 0.974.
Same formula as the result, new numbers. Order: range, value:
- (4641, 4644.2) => 1.05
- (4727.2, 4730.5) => 0.896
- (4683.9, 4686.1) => 1.01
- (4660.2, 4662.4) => 1.01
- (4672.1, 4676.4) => 1.05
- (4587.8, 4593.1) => 0.981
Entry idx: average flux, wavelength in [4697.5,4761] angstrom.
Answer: 0.955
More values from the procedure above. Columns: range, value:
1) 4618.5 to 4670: 0.978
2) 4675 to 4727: 0.993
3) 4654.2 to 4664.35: 0.964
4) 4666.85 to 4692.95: 1.02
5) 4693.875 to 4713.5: 0.915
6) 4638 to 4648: 1.03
